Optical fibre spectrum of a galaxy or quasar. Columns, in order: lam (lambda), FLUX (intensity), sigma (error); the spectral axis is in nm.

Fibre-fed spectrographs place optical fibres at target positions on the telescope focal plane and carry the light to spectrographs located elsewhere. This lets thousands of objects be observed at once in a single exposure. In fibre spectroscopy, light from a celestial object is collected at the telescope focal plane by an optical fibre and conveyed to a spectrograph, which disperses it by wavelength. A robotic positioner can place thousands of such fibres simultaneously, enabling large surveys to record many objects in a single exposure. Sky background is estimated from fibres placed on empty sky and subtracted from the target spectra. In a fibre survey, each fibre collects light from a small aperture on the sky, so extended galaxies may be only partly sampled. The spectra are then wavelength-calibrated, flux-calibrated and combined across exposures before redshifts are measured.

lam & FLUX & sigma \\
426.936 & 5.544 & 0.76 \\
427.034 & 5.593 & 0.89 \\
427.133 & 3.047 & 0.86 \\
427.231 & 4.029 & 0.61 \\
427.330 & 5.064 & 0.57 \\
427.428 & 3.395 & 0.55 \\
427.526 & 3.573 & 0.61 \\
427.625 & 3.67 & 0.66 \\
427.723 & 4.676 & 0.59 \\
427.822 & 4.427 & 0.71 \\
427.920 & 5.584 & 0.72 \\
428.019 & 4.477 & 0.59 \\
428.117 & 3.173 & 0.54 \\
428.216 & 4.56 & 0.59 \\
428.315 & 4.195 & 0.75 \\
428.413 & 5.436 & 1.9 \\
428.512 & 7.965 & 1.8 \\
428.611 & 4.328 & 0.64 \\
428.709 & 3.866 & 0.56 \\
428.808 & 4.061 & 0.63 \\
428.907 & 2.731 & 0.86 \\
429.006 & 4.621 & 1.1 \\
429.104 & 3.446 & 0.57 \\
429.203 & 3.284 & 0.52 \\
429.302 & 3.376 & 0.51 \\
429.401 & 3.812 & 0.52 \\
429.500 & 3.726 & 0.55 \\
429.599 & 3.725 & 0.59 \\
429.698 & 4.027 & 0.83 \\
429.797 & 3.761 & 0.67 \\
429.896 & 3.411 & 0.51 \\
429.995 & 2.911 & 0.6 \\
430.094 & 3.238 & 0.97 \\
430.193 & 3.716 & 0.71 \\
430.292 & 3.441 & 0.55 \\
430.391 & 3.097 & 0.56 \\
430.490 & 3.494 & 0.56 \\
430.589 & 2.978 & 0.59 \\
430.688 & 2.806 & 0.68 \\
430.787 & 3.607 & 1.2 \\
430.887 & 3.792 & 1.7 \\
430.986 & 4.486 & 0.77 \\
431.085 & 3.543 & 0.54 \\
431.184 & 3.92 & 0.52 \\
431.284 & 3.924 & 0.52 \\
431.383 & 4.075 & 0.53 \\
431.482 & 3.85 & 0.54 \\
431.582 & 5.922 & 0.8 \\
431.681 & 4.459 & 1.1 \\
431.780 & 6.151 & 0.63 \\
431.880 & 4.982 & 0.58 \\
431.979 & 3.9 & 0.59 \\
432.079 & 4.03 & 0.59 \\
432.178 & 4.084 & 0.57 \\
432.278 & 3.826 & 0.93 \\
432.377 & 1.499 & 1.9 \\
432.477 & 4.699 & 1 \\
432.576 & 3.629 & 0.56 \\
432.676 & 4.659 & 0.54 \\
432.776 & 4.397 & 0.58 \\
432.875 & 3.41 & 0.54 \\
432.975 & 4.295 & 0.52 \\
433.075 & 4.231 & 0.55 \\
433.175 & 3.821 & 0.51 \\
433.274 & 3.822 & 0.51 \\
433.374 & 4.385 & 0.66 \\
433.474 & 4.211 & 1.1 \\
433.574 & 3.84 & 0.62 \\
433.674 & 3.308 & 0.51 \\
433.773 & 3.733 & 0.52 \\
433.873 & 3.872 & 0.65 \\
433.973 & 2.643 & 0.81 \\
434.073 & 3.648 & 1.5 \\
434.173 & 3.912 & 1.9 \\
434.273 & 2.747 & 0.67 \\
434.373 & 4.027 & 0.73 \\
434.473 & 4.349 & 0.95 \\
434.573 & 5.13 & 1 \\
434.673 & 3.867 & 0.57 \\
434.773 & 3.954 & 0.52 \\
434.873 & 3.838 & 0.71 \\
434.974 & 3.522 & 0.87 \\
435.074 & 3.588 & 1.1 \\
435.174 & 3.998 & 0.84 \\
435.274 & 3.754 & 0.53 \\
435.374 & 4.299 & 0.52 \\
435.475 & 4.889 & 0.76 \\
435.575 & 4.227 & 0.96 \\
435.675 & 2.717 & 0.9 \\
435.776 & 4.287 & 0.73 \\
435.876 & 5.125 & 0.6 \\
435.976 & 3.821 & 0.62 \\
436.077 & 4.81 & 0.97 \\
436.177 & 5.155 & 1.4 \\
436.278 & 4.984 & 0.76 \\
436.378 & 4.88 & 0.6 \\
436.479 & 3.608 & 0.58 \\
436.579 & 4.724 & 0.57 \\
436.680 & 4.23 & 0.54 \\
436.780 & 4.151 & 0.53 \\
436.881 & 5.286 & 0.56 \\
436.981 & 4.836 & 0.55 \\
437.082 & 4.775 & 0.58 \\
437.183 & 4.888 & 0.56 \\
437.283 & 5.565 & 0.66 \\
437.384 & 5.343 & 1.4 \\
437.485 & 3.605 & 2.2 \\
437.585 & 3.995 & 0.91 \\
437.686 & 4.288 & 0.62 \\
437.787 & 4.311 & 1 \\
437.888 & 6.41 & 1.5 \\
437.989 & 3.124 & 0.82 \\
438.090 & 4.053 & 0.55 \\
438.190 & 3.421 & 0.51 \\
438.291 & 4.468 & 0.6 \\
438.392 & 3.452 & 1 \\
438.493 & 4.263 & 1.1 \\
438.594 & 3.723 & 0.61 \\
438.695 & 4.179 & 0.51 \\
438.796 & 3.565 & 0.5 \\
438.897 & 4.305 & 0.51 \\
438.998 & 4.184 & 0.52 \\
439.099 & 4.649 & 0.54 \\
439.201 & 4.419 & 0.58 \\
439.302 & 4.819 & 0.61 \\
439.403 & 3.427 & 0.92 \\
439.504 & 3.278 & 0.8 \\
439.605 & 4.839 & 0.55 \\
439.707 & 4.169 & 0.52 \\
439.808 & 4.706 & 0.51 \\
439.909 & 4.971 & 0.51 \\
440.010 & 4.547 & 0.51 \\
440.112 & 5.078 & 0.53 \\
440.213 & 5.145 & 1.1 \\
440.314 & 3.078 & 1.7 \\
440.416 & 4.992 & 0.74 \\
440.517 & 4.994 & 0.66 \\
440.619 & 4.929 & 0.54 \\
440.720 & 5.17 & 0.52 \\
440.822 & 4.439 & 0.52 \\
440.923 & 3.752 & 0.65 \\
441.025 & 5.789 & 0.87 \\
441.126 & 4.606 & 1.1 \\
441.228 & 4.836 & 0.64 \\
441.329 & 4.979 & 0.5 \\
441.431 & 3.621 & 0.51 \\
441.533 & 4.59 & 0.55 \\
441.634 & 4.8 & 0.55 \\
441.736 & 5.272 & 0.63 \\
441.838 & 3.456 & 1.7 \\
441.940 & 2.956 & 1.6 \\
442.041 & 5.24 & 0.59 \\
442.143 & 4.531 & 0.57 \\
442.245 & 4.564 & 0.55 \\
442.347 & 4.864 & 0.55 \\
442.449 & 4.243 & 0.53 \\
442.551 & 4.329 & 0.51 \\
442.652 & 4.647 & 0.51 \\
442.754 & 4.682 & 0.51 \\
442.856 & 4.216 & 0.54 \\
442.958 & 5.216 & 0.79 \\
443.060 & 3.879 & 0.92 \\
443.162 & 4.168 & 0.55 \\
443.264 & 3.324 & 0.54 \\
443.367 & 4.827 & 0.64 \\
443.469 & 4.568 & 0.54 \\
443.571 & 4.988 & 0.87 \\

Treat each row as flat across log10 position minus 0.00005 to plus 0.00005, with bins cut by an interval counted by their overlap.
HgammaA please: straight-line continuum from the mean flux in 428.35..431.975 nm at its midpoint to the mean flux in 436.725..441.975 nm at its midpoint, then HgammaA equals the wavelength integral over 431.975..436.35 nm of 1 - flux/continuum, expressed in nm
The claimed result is 0.22 nm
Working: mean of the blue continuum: 4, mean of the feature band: 3.98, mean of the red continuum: 4.44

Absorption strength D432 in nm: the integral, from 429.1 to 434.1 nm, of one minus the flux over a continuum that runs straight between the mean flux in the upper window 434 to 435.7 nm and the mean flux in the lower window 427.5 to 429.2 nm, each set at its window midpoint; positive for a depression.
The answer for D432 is 0.38 nm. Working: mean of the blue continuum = 4.38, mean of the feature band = 3.83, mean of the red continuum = 3.91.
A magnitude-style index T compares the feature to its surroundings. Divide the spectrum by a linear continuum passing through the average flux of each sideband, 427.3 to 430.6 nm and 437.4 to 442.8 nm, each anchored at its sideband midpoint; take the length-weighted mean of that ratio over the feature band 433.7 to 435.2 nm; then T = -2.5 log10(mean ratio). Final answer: 0.11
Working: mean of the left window 3.98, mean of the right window 4.4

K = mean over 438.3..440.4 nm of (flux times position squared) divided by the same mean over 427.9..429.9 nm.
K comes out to 1.07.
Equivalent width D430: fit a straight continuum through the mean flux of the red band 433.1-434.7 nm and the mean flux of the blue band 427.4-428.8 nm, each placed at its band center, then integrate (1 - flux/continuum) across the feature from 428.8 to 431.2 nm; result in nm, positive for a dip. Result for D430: 0.42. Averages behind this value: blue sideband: 4.53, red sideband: 3.84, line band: 3.55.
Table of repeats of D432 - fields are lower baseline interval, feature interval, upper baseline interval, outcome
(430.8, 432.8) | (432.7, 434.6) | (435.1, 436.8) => 0.16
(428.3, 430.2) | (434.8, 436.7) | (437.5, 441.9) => 0.00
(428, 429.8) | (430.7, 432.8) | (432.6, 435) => -0.07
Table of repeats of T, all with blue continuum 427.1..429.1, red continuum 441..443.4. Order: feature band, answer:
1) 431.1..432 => -0.05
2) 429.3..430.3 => 0.21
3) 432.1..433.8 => 0.13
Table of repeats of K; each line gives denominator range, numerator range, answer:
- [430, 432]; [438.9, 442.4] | 1.20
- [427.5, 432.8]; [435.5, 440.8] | 1.14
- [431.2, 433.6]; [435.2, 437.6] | 1.10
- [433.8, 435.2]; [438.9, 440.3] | 1.20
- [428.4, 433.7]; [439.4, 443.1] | 1.20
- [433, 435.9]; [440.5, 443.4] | 1.19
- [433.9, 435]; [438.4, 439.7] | 1.11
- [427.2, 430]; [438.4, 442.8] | 1.14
